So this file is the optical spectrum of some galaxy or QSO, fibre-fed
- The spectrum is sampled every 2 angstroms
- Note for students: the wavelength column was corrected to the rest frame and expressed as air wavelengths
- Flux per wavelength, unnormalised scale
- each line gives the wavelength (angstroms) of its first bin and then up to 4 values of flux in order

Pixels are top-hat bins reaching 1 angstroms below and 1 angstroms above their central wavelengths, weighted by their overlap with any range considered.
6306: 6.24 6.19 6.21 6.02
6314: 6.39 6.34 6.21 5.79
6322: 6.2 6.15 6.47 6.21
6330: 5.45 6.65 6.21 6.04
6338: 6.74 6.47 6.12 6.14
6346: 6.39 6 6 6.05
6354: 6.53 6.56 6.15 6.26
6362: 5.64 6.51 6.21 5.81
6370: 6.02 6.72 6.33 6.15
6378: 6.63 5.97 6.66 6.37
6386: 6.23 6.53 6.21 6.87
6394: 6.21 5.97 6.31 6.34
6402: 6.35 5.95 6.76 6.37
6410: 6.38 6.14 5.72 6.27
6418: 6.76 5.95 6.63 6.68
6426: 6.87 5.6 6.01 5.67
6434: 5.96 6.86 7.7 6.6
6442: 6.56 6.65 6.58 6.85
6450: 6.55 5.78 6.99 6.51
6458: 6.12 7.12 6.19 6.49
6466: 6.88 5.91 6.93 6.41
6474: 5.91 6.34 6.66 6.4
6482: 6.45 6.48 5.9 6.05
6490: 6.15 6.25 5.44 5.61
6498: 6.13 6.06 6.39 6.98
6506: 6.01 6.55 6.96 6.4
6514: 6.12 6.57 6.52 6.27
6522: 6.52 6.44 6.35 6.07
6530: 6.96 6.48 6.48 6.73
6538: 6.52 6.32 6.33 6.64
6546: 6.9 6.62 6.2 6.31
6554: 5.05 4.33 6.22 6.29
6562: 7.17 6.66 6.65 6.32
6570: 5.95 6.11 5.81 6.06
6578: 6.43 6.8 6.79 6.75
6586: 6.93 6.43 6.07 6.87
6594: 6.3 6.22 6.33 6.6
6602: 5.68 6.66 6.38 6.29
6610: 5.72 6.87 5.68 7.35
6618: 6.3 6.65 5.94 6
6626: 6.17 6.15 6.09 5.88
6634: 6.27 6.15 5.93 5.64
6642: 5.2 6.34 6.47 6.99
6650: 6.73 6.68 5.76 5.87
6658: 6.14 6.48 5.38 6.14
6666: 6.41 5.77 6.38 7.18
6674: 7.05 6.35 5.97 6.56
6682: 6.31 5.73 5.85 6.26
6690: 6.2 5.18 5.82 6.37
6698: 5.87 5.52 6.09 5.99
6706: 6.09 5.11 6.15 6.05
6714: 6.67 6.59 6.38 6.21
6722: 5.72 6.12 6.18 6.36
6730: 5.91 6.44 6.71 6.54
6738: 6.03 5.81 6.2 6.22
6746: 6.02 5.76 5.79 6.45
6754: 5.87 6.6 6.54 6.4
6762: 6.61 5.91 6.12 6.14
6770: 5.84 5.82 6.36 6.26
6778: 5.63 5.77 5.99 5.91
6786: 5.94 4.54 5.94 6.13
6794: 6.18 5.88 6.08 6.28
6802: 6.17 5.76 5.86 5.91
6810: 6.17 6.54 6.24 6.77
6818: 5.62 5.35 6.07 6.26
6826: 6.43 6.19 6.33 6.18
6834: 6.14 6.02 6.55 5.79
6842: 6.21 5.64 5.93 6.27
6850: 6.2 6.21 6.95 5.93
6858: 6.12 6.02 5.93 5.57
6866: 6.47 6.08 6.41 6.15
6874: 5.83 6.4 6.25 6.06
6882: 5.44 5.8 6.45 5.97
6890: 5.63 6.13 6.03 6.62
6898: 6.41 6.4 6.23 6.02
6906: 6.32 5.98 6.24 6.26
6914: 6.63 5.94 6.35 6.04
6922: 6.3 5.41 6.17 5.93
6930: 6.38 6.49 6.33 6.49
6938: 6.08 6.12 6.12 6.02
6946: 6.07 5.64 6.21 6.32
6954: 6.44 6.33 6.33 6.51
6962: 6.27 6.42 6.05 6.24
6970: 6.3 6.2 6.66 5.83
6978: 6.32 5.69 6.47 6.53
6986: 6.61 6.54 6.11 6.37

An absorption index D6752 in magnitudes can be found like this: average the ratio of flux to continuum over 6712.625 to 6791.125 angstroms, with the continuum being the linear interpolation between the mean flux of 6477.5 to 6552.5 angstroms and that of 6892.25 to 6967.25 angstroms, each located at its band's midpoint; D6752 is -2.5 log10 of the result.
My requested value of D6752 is 0.030 mag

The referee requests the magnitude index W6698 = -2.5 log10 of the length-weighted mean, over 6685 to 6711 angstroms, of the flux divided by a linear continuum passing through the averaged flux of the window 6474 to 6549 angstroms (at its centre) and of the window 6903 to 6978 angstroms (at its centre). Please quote 0.07 mag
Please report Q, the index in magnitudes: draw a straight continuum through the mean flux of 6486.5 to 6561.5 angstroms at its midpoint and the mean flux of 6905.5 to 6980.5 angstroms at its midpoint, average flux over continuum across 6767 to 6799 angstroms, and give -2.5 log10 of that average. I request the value 0.059 mag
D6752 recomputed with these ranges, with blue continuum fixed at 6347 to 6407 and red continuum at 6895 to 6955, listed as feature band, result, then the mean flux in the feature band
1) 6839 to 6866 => 0.02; 6.07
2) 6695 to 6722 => 0.03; 6.07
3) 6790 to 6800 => 0.02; 6.08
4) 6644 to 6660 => -0.02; 6.38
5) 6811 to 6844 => 0.01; 6.15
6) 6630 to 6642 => 0.06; 5.92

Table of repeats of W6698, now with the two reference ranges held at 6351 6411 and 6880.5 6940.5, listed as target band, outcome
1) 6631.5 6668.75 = 0.02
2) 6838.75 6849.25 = 0.03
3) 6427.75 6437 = 0.04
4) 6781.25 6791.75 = 0.09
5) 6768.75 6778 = 0.03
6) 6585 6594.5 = -0.05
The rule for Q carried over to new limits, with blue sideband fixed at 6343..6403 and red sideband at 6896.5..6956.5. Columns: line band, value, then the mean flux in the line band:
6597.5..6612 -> -0.007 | 6.28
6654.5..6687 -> 0.002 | 6.22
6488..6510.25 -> 0.010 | 6.2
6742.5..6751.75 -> 0.038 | 6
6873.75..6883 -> 0.034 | 6.01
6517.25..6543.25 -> -0.037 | 6.46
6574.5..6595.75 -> -0.047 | 6.51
